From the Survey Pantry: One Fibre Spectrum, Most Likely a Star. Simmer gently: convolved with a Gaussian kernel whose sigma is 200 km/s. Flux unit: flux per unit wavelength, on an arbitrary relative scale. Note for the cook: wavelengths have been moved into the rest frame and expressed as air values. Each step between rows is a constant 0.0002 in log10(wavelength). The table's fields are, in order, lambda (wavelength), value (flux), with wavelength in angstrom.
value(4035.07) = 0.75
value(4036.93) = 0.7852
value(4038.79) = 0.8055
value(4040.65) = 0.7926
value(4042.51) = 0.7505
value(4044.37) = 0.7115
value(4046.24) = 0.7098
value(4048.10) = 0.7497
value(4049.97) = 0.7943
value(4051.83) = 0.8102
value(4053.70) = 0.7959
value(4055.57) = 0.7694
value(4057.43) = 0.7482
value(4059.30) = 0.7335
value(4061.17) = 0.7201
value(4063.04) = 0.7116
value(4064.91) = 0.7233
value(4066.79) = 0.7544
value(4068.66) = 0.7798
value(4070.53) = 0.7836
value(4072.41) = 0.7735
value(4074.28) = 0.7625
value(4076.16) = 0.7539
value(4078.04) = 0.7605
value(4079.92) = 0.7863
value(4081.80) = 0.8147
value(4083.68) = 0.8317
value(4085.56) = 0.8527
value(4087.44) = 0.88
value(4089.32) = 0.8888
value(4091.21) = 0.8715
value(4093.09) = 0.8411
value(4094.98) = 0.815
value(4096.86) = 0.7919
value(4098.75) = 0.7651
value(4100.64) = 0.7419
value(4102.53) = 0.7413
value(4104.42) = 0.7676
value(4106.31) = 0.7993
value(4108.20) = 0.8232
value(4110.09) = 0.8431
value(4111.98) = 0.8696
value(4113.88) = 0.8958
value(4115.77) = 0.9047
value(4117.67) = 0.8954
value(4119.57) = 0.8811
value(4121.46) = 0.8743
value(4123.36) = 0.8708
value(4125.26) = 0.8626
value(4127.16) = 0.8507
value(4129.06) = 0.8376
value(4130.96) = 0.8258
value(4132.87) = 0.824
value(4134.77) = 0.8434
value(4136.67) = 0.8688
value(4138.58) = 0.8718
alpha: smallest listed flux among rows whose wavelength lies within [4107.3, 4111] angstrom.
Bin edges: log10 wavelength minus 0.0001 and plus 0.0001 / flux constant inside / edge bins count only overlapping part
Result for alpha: 0.8232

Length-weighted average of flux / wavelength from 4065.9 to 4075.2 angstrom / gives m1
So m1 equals 0.772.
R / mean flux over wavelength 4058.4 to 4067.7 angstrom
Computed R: 0.728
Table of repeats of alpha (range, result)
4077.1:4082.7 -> 0.7605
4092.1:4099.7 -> 0.7651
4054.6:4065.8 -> 0.7116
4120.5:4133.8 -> 0.824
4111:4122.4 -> 0.8696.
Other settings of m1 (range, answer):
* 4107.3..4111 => 0.834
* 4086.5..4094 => 0.871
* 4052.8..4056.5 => 0.783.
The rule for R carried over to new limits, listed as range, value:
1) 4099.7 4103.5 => 0.741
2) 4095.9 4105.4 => 0.762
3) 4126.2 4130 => 0.844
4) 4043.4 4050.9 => 0.741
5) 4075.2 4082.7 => 0.778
